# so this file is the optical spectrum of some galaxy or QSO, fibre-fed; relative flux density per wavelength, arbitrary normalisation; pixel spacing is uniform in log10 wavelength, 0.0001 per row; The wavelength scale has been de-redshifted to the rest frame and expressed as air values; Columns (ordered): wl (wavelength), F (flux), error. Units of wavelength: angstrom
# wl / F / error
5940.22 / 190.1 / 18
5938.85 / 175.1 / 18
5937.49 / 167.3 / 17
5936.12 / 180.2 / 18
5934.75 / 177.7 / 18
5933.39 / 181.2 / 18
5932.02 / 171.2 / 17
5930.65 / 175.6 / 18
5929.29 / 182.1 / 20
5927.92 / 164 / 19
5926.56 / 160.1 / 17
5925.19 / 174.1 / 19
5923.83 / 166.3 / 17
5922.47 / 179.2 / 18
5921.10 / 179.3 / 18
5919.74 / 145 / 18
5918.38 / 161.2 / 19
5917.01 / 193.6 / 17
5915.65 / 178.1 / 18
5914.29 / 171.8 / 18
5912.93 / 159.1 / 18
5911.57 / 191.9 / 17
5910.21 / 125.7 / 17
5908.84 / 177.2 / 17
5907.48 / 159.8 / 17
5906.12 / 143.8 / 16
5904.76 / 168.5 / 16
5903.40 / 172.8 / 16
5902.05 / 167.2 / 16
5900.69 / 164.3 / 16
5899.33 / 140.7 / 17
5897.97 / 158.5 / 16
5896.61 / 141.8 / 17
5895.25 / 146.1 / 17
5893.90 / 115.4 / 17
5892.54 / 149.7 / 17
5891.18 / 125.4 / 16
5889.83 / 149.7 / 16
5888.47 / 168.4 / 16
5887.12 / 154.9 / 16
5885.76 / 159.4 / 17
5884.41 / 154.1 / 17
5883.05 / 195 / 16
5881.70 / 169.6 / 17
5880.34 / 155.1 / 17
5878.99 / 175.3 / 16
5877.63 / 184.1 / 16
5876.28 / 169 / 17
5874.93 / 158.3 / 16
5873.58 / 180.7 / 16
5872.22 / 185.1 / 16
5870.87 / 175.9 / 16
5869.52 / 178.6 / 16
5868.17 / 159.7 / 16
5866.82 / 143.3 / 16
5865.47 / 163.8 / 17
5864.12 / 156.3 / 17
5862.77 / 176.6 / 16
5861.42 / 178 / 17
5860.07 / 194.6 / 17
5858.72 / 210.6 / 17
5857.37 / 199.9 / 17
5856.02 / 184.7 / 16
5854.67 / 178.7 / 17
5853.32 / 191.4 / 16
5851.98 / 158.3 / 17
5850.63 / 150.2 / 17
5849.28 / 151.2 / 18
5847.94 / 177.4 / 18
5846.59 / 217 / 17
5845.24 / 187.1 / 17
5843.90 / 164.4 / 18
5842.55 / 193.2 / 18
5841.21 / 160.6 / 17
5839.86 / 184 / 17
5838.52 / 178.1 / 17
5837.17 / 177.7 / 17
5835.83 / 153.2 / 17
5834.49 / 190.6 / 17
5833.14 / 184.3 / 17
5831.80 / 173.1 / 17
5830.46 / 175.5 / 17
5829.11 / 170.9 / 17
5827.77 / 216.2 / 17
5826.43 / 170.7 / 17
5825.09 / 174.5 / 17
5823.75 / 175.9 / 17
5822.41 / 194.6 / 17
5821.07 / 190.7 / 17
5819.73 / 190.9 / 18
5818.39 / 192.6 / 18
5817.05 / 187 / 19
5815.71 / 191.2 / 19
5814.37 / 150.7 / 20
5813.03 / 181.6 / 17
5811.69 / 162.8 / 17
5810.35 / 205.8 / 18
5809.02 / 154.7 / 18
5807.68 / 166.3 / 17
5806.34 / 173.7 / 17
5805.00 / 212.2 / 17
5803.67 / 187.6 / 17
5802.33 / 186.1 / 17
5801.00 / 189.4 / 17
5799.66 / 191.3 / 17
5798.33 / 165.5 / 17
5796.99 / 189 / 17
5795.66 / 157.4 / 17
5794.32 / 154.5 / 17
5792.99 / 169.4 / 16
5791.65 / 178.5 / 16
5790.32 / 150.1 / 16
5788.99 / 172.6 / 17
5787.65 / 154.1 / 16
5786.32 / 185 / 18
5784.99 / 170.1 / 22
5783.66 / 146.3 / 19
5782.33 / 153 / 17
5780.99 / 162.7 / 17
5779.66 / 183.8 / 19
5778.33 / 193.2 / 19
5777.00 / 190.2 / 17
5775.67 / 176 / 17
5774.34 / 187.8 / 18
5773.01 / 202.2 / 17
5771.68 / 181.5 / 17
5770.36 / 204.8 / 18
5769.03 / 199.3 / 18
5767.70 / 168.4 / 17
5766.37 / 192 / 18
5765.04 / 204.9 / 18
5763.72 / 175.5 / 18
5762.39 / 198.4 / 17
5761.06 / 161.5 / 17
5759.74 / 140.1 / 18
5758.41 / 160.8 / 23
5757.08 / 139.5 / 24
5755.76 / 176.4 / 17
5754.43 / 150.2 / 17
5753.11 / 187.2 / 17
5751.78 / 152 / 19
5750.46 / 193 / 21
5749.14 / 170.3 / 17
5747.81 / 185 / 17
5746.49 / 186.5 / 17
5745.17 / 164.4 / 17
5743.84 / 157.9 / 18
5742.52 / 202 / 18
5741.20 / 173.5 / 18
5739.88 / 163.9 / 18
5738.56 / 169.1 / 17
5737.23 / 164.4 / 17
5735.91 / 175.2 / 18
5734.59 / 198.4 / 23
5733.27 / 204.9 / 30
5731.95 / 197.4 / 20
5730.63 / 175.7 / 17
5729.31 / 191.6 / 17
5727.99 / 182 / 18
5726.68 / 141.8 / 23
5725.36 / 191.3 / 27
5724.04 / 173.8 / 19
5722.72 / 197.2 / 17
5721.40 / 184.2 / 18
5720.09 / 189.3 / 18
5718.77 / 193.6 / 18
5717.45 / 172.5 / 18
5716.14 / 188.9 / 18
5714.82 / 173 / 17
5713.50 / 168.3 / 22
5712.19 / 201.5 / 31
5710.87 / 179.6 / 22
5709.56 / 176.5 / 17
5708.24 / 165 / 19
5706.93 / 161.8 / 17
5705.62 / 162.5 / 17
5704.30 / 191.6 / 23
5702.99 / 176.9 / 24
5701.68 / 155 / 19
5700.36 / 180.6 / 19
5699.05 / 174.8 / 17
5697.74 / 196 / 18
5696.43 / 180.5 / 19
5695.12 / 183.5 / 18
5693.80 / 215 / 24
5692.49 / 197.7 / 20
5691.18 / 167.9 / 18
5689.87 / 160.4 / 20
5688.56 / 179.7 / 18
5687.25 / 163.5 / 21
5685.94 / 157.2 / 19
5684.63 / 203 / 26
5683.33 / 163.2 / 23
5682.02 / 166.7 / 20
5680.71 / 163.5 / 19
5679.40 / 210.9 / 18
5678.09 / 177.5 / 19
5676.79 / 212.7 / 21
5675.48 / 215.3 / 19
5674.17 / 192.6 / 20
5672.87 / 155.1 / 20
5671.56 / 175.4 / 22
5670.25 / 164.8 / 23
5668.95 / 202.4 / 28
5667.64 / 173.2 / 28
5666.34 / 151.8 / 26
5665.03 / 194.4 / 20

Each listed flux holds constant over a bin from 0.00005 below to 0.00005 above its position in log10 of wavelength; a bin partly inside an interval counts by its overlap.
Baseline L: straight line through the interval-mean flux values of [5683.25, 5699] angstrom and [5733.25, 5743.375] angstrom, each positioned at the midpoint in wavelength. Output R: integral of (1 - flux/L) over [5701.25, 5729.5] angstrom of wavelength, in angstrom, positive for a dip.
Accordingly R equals 0.3 angstrom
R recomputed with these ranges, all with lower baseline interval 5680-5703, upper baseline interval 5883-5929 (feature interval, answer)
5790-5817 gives -1.3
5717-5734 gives -1.0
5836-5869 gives -2.3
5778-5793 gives 0.2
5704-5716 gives 0.0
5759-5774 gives -1.2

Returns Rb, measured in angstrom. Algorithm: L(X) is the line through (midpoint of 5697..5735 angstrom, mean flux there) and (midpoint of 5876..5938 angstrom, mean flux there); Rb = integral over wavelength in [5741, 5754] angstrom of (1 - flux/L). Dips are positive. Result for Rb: 0.1 angstrom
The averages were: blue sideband 181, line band 177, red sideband 164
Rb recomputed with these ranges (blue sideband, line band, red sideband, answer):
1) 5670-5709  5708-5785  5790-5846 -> 0.3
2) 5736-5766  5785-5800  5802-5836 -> 0.7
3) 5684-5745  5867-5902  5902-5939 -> 2.2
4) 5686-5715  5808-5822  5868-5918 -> -1.0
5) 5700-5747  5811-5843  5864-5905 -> -2.4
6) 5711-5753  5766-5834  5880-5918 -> -3.0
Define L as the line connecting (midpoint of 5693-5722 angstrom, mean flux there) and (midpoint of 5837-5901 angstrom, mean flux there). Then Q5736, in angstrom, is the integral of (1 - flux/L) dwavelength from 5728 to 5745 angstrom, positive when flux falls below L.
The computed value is -0.2 angstrom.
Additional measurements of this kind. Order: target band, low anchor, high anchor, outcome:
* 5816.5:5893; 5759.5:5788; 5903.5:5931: -0.8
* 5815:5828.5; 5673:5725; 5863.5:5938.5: -1.3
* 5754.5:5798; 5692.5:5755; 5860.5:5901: -0.2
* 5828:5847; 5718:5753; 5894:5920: -1.3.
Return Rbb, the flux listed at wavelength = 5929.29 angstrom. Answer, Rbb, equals 182.1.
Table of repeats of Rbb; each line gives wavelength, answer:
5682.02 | 166.7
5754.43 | 150.2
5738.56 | 169.1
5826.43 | 170.7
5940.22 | 190.1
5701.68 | 155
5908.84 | 177.2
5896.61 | 141.8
